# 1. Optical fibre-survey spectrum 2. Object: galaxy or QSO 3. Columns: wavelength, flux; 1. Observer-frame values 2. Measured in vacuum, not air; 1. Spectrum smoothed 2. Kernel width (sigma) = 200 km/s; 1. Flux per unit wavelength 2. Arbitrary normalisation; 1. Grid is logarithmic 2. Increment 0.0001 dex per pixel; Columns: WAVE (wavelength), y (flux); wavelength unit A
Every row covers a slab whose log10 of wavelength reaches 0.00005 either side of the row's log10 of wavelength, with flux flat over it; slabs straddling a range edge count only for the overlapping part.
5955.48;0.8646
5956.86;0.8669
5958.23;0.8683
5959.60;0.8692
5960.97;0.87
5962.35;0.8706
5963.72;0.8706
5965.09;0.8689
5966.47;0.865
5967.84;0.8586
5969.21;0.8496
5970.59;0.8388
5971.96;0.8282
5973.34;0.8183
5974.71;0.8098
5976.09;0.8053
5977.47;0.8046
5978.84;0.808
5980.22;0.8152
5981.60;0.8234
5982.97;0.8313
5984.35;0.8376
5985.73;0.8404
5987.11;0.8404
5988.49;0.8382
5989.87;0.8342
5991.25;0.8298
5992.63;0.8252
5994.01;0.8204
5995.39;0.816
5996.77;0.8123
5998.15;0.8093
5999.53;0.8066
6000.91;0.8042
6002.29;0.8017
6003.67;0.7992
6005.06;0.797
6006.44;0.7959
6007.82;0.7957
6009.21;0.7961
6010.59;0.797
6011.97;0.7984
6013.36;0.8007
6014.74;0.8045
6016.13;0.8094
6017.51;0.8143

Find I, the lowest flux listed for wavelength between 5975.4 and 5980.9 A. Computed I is 0.8046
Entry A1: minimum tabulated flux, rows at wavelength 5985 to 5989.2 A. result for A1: 0.8382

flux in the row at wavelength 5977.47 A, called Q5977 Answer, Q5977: 0.8046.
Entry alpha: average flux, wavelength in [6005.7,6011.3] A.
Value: 0.797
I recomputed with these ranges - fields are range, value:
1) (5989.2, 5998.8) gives 0.8093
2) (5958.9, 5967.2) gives 0.865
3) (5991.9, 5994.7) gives 0.8204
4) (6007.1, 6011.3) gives 0.7957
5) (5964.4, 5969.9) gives 0.8496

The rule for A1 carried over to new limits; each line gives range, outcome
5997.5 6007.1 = 0.7959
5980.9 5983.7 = 0.8234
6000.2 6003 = 0.8017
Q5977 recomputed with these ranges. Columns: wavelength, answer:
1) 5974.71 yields 0.8098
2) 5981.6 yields 0.8234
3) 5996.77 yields 0.8123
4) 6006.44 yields 0.7959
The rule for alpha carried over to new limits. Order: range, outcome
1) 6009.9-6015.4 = 0.801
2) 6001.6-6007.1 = 0.798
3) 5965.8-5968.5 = 0.863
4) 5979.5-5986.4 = 0.829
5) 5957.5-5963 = 0.869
